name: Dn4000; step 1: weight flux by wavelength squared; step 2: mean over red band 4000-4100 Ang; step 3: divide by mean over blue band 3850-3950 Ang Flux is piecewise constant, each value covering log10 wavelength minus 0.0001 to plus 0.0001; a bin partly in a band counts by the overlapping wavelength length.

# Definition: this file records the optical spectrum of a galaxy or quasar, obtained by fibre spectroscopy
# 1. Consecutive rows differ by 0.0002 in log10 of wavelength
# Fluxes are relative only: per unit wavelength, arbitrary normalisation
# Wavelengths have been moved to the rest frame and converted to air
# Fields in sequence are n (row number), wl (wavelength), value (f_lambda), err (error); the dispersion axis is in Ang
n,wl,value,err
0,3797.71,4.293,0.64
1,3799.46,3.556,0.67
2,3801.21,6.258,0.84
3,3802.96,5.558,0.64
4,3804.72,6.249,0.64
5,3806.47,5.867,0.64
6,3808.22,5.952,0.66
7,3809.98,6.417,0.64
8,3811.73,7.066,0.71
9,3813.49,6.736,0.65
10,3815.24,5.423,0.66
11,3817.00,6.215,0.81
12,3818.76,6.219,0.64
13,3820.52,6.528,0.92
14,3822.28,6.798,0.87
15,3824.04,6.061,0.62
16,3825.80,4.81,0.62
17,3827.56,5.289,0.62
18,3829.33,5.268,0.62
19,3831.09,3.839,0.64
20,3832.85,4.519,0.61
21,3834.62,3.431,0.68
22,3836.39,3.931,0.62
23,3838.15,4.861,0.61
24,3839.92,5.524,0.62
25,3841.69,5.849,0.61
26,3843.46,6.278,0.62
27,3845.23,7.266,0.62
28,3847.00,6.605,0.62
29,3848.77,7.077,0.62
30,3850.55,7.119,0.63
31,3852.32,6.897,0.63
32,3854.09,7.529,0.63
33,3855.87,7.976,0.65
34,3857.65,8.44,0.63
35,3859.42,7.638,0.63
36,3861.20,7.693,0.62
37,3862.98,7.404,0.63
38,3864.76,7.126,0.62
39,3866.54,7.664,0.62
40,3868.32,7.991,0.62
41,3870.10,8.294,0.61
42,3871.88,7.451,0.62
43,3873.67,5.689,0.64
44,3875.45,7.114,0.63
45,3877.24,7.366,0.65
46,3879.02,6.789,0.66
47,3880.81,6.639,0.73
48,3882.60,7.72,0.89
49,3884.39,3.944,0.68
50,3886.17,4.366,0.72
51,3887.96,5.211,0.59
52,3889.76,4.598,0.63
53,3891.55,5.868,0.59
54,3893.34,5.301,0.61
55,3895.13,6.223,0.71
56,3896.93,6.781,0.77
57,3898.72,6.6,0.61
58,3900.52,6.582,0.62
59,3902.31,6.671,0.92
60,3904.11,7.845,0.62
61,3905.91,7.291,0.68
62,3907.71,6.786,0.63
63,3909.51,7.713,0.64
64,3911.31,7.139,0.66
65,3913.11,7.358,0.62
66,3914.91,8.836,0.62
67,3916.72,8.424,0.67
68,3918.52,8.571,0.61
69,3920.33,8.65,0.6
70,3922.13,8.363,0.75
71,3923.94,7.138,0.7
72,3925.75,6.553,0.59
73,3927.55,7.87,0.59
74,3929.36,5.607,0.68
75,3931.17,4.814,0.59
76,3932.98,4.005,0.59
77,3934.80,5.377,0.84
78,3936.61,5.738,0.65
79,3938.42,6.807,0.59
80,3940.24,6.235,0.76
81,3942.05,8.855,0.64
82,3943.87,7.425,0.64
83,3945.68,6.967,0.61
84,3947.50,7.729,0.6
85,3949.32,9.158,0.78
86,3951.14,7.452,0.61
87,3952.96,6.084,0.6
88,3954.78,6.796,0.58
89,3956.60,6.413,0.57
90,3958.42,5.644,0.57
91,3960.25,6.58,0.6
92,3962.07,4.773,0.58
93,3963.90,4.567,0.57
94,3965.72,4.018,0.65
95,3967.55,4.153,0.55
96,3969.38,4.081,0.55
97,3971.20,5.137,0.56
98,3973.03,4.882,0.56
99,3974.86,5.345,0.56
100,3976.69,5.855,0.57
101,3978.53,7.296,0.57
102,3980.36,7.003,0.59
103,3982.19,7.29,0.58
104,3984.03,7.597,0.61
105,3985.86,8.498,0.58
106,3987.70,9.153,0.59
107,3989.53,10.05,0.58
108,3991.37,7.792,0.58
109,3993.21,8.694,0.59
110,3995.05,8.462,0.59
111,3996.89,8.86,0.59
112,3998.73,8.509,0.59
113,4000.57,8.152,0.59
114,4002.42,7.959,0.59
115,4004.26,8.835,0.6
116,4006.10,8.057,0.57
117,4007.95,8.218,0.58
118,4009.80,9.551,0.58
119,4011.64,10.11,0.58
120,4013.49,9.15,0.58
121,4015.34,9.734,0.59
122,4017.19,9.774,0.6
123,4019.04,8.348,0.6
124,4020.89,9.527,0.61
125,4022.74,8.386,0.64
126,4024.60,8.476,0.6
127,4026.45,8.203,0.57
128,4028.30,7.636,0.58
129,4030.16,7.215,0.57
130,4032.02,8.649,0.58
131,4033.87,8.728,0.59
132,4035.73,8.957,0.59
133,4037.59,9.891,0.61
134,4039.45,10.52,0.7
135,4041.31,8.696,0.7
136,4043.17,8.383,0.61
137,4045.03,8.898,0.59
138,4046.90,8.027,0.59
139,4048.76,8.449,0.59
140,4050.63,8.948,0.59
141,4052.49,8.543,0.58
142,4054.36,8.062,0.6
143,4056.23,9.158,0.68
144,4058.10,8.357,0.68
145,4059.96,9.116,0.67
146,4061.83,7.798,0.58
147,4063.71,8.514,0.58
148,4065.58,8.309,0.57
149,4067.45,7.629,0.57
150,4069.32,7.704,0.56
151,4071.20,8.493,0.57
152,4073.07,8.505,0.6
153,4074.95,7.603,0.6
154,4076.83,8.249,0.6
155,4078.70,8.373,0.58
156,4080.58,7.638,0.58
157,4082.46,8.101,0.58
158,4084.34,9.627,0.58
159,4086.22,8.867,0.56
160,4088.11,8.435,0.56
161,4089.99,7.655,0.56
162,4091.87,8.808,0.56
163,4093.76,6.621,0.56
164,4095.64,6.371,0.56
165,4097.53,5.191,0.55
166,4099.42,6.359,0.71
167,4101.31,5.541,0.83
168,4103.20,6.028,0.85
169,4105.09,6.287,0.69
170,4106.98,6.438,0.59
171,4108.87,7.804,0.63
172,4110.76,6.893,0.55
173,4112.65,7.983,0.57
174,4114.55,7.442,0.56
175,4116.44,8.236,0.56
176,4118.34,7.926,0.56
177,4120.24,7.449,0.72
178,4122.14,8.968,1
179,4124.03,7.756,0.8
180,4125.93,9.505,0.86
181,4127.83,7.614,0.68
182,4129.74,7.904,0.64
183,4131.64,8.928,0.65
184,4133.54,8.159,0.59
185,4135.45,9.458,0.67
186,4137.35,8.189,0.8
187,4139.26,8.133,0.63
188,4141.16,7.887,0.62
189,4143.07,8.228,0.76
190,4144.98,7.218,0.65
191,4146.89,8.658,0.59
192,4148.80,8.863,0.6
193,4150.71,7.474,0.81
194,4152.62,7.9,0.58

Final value 1.30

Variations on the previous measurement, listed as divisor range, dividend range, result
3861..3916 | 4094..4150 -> 1.27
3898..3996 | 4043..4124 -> 1.22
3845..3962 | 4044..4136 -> 1.26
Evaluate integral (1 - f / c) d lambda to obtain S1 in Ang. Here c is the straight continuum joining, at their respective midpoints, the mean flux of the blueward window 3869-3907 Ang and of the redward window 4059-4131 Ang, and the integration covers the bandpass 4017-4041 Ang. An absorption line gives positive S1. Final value -4.8 Ang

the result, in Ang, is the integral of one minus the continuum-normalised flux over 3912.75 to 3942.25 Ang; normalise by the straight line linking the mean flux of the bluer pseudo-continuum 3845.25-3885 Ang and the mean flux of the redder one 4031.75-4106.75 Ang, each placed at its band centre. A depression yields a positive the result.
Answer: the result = 2.0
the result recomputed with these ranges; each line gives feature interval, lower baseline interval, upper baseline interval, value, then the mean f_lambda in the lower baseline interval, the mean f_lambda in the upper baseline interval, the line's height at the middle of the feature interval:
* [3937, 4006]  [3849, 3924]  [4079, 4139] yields 2.9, 7.07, 7.7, 7.31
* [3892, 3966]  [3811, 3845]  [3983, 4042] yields 4.8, 5.53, 8.76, 7.3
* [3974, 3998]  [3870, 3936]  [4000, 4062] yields 0.5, 6.67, 8.74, 8.01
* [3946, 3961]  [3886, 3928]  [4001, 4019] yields 1.7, 6.99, 8.98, 7.89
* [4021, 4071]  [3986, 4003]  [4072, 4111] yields -3.4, 8.63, 7.41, 7.98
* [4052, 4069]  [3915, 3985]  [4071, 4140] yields -2.2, 6.48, 7.76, 7.39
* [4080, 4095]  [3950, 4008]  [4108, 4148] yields -0.8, 6.94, 8.12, 7.8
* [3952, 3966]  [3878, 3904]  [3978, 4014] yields 3.5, 6.02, 8.47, 7.6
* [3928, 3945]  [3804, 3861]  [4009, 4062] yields 3.1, 6.14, 8.82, 7.51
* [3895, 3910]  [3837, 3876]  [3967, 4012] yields 0.6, 7.05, 7.58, 7.23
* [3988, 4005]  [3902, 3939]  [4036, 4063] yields -1.2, 7.03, 8.77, 8.06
